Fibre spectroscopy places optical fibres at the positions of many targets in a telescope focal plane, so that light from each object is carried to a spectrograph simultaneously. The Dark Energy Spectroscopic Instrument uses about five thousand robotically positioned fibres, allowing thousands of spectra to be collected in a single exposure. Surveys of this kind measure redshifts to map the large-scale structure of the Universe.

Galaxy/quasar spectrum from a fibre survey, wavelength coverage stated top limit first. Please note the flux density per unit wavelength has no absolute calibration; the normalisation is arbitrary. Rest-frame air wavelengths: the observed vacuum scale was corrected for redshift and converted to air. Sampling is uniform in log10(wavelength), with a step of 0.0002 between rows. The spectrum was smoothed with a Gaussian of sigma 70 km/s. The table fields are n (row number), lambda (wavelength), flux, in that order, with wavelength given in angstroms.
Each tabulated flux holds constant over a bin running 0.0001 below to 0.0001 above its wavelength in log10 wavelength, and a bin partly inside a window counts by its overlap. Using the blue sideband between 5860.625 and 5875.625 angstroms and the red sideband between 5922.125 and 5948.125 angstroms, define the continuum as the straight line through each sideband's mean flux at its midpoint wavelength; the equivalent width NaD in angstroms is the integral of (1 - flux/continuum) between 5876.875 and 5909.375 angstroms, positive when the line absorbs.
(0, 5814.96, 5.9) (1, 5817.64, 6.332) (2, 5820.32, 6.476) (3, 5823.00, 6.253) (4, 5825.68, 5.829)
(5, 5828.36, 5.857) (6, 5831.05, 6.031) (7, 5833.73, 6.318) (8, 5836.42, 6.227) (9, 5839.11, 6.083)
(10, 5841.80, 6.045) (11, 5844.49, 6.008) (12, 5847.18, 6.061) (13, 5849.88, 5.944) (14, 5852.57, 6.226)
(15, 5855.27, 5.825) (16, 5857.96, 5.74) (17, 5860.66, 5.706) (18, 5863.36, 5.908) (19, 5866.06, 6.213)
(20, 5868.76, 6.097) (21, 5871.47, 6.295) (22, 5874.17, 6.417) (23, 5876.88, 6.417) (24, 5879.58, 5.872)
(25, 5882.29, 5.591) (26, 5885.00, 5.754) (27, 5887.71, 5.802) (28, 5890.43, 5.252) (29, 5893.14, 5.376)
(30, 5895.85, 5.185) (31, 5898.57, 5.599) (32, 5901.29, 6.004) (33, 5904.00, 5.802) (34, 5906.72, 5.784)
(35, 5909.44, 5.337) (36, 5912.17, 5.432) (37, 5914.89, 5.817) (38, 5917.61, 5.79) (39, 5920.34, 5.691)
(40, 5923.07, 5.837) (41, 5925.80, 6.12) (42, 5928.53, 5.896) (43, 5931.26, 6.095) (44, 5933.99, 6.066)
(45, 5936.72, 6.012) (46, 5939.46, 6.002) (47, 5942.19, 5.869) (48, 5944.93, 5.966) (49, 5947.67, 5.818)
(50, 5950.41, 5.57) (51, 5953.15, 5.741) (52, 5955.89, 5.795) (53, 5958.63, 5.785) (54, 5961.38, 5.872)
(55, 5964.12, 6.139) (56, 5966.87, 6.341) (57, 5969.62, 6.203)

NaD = 2.3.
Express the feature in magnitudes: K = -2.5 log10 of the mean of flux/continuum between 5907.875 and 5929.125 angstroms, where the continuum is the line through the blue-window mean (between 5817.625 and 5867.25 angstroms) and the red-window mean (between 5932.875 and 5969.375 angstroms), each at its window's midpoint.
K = 0.04 mag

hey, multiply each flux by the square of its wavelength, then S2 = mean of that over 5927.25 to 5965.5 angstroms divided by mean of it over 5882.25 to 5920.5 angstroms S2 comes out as 1.07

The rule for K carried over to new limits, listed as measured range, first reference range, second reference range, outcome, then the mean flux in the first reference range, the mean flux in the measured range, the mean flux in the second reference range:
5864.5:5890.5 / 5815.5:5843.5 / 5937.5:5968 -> 0.01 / 6.14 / 6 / 5.9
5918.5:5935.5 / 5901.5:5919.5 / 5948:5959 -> -0.05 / 5.68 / 5.95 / 5.73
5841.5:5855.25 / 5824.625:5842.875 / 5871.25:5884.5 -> 0.01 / 6.06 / 6.03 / 6.08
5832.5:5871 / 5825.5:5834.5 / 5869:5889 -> 0.00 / 6.02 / 6.03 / 6.03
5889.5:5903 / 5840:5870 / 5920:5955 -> 0.08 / 5.98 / 5.5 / 5.9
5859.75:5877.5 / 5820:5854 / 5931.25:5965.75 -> -0.02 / 6.09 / 6.15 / 5.9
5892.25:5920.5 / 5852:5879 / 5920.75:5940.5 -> 0.07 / 6.08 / 5.62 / 5.99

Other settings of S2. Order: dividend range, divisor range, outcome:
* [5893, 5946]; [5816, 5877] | 0.97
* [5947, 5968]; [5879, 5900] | 1.09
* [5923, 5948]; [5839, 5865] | 1.03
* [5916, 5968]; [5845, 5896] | 1.03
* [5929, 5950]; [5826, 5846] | 1.02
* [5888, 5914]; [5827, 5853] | 0.93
